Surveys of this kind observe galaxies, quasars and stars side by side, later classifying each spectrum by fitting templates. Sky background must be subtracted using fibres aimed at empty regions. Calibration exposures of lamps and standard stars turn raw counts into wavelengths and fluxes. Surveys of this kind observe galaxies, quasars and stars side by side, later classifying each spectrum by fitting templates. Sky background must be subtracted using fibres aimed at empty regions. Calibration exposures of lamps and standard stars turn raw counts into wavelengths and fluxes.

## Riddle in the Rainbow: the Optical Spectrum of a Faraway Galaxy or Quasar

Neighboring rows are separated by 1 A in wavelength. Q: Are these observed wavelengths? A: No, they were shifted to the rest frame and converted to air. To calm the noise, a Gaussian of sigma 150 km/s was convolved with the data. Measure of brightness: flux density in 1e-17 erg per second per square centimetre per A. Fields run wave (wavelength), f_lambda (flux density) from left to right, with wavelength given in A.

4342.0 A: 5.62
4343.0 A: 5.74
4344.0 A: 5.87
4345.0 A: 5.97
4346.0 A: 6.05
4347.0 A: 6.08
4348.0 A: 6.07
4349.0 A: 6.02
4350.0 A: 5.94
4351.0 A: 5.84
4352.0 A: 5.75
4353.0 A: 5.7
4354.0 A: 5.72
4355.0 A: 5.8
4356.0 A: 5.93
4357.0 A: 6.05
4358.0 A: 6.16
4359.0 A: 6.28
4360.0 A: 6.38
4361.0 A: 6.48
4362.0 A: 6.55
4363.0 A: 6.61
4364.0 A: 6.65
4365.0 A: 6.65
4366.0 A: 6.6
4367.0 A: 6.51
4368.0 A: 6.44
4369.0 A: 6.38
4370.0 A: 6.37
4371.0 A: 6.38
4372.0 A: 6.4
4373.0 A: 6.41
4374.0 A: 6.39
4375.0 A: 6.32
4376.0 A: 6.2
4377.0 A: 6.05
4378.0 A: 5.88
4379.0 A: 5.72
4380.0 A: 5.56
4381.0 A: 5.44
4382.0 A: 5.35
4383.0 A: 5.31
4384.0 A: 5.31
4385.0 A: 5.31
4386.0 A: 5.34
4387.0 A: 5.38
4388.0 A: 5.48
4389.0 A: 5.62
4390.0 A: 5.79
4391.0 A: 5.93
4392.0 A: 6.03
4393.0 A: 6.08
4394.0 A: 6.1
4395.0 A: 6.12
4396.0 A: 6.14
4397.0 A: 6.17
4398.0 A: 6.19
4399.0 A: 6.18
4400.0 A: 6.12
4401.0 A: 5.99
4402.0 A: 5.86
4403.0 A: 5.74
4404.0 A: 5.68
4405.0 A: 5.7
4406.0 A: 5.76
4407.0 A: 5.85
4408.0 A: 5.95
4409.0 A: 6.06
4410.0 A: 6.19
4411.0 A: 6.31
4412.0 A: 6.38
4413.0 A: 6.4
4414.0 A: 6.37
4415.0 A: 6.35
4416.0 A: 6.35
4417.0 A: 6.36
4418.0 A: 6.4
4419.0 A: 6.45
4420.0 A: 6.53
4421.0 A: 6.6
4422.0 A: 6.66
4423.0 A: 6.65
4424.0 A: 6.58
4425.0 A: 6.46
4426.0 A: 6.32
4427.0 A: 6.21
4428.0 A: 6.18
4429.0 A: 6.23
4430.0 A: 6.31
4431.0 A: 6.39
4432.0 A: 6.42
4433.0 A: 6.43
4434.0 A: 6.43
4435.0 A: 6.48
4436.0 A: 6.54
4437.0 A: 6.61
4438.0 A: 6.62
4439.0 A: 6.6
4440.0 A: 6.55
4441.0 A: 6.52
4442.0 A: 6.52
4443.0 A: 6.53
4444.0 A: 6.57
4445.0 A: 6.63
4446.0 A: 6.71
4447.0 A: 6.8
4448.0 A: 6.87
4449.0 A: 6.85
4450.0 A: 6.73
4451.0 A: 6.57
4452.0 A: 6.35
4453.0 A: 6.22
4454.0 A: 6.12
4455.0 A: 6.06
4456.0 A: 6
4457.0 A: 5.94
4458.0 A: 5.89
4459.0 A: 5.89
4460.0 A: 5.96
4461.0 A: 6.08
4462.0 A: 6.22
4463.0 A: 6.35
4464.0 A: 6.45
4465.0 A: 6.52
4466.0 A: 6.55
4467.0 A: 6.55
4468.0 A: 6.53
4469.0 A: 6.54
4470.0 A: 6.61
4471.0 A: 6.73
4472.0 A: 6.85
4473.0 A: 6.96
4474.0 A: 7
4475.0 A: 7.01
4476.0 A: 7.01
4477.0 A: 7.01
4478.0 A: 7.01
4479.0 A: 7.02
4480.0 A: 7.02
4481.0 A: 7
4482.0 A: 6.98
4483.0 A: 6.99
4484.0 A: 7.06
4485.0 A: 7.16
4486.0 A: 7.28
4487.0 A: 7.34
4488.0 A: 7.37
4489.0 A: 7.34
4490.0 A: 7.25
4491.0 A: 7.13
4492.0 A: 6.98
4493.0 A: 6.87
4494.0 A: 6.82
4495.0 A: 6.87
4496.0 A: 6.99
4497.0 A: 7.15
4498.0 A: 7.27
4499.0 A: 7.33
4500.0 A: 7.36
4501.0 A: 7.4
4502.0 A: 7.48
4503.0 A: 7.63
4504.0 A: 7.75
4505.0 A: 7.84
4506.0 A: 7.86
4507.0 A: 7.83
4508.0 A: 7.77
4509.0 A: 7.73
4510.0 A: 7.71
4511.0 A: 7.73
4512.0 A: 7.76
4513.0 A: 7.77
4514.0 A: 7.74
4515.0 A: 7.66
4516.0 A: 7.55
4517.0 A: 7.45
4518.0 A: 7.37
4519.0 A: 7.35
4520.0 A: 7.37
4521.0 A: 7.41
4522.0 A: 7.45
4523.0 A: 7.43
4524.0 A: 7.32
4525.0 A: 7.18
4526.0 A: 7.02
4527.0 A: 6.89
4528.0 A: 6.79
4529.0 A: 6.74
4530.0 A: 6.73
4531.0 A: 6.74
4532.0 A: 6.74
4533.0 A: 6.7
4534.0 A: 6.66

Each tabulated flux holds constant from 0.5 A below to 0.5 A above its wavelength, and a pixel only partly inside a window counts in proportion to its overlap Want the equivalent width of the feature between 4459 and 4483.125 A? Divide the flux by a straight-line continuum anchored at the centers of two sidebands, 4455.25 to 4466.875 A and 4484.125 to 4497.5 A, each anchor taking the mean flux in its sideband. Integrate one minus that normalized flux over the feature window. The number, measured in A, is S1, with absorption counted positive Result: -0.7 A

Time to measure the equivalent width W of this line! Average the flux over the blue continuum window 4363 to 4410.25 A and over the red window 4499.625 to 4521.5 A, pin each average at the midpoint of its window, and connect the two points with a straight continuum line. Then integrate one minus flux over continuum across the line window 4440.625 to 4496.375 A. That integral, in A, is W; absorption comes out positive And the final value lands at 2.9 A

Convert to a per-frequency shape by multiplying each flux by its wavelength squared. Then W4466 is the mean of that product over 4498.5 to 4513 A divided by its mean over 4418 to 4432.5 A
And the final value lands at 1.24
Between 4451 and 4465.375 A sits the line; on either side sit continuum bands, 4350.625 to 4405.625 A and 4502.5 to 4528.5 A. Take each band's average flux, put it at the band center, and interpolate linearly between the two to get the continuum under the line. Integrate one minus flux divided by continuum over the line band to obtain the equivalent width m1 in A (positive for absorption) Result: 1.5 A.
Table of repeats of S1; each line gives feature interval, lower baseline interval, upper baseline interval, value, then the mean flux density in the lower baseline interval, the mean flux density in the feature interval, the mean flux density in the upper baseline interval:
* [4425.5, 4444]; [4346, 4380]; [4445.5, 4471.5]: -0.30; 6.19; 6.44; 6.39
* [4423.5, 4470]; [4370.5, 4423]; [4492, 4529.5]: 1.42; 6.02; 6.41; 7.39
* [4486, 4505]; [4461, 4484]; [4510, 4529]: -0.50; 6.76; 7.26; 7.39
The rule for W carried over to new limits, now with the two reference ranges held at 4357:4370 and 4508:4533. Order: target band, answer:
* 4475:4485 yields 0.1 A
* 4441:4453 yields 0.5 A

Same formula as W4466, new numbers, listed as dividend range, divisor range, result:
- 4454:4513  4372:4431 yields 1.20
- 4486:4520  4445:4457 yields 1.18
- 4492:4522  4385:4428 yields 1.28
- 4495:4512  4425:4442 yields 1.21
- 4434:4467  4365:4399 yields 1.11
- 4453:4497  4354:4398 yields 1.16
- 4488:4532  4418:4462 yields 1.18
